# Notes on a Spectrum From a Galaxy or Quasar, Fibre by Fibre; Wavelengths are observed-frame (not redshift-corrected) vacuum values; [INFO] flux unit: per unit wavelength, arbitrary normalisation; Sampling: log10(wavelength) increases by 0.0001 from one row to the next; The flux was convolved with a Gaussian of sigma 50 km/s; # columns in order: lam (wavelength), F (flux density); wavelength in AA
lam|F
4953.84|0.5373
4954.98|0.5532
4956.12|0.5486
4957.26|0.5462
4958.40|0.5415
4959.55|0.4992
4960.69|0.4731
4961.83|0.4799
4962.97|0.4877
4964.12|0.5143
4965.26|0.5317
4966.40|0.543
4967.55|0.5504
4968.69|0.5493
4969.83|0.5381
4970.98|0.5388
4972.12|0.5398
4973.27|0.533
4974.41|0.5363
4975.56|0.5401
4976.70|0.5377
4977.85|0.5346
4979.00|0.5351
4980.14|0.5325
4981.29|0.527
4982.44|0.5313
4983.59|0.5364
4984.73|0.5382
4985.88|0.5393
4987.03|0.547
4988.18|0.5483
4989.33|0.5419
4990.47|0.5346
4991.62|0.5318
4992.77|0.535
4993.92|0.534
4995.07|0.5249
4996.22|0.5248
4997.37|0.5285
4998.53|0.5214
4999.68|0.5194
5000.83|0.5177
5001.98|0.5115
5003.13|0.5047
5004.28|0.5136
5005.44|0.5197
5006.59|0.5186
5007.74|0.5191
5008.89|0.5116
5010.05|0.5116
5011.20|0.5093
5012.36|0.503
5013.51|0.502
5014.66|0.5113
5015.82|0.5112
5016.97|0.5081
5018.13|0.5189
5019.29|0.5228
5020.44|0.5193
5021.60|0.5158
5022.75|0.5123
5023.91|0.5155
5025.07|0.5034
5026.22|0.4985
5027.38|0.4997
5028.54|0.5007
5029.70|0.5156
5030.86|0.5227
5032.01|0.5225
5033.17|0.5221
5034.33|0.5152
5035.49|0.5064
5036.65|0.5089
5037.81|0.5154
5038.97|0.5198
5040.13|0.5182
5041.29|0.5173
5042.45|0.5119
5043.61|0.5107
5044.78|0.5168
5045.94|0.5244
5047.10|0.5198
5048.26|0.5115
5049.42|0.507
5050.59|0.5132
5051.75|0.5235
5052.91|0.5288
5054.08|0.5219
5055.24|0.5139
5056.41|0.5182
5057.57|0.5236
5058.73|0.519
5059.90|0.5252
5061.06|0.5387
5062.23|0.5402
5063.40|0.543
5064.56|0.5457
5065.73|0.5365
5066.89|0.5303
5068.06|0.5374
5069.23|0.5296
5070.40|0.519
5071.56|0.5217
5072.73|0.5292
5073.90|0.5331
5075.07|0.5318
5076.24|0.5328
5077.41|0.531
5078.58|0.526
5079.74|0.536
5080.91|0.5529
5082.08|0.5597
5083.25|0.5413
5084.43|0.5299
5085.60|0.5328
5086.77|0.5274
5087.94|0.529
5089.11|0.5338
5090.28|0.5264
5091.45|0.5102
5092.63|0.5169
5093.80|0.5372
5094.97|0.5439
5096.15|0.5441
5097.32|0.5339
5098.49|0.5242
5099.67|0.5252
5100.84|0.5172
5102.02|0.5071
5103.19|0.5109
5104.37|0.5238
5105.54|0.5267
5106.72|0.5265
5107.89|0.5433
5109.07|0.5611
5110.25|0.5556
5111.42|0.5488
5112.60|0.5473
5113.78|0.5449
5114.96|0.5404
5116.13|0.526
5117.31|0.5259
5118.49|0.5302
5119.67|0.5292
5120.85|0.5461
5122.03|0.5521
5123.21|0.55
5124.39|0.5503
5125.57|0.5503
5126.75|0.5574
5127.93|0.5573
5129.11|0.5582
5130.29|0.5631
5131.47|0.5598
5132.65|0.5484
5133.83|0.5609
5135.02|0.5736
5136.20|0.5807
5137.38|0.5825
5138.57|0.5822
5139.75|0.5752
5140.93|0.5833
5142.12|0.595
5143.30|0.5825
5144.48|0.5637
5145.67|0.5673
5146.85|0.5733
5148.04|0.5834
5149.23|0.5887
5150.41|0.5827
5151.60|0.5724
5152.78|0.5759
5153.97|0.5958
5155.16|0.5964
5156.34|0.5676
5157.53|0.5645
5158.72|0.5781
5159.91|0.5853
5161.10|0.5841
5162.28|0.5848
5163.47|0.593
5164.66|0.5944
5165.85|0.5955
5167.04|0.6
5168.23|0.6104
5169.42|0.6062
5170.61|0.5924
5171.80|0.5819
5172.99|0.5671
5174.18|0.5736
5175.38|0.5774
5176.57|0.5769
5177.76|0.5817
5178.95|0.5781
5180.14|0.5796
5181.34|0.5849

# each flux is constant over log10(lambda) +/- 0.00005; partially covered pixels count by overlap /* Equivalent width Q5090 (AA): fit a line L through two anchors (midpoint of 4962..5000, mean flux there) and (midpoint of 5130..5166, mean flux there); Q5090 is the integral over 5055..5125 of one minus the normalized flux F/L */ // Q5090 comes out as 3.6 AA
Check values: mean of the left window 0.533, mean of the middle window 0.533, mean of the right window 0.578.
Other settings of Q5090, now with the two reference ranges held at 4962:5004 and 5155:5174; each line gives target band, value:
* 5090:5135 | 2.50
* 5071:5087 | 0.74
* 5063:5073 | 0.45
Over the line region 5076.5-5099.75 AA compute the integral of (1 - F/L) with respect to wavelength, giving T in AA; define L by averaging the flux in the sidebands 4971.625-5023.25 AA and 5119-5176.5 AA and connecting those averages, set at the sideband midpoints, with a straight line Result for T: 0.9 AA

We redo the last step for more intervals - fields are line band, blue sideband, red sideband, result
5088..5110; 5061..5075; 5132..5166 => 0.88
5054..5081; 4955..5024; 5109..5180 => 0.85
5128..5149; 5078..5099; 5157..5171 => -0.03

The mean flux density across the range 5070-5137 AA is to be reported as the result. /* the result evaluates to 0.539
